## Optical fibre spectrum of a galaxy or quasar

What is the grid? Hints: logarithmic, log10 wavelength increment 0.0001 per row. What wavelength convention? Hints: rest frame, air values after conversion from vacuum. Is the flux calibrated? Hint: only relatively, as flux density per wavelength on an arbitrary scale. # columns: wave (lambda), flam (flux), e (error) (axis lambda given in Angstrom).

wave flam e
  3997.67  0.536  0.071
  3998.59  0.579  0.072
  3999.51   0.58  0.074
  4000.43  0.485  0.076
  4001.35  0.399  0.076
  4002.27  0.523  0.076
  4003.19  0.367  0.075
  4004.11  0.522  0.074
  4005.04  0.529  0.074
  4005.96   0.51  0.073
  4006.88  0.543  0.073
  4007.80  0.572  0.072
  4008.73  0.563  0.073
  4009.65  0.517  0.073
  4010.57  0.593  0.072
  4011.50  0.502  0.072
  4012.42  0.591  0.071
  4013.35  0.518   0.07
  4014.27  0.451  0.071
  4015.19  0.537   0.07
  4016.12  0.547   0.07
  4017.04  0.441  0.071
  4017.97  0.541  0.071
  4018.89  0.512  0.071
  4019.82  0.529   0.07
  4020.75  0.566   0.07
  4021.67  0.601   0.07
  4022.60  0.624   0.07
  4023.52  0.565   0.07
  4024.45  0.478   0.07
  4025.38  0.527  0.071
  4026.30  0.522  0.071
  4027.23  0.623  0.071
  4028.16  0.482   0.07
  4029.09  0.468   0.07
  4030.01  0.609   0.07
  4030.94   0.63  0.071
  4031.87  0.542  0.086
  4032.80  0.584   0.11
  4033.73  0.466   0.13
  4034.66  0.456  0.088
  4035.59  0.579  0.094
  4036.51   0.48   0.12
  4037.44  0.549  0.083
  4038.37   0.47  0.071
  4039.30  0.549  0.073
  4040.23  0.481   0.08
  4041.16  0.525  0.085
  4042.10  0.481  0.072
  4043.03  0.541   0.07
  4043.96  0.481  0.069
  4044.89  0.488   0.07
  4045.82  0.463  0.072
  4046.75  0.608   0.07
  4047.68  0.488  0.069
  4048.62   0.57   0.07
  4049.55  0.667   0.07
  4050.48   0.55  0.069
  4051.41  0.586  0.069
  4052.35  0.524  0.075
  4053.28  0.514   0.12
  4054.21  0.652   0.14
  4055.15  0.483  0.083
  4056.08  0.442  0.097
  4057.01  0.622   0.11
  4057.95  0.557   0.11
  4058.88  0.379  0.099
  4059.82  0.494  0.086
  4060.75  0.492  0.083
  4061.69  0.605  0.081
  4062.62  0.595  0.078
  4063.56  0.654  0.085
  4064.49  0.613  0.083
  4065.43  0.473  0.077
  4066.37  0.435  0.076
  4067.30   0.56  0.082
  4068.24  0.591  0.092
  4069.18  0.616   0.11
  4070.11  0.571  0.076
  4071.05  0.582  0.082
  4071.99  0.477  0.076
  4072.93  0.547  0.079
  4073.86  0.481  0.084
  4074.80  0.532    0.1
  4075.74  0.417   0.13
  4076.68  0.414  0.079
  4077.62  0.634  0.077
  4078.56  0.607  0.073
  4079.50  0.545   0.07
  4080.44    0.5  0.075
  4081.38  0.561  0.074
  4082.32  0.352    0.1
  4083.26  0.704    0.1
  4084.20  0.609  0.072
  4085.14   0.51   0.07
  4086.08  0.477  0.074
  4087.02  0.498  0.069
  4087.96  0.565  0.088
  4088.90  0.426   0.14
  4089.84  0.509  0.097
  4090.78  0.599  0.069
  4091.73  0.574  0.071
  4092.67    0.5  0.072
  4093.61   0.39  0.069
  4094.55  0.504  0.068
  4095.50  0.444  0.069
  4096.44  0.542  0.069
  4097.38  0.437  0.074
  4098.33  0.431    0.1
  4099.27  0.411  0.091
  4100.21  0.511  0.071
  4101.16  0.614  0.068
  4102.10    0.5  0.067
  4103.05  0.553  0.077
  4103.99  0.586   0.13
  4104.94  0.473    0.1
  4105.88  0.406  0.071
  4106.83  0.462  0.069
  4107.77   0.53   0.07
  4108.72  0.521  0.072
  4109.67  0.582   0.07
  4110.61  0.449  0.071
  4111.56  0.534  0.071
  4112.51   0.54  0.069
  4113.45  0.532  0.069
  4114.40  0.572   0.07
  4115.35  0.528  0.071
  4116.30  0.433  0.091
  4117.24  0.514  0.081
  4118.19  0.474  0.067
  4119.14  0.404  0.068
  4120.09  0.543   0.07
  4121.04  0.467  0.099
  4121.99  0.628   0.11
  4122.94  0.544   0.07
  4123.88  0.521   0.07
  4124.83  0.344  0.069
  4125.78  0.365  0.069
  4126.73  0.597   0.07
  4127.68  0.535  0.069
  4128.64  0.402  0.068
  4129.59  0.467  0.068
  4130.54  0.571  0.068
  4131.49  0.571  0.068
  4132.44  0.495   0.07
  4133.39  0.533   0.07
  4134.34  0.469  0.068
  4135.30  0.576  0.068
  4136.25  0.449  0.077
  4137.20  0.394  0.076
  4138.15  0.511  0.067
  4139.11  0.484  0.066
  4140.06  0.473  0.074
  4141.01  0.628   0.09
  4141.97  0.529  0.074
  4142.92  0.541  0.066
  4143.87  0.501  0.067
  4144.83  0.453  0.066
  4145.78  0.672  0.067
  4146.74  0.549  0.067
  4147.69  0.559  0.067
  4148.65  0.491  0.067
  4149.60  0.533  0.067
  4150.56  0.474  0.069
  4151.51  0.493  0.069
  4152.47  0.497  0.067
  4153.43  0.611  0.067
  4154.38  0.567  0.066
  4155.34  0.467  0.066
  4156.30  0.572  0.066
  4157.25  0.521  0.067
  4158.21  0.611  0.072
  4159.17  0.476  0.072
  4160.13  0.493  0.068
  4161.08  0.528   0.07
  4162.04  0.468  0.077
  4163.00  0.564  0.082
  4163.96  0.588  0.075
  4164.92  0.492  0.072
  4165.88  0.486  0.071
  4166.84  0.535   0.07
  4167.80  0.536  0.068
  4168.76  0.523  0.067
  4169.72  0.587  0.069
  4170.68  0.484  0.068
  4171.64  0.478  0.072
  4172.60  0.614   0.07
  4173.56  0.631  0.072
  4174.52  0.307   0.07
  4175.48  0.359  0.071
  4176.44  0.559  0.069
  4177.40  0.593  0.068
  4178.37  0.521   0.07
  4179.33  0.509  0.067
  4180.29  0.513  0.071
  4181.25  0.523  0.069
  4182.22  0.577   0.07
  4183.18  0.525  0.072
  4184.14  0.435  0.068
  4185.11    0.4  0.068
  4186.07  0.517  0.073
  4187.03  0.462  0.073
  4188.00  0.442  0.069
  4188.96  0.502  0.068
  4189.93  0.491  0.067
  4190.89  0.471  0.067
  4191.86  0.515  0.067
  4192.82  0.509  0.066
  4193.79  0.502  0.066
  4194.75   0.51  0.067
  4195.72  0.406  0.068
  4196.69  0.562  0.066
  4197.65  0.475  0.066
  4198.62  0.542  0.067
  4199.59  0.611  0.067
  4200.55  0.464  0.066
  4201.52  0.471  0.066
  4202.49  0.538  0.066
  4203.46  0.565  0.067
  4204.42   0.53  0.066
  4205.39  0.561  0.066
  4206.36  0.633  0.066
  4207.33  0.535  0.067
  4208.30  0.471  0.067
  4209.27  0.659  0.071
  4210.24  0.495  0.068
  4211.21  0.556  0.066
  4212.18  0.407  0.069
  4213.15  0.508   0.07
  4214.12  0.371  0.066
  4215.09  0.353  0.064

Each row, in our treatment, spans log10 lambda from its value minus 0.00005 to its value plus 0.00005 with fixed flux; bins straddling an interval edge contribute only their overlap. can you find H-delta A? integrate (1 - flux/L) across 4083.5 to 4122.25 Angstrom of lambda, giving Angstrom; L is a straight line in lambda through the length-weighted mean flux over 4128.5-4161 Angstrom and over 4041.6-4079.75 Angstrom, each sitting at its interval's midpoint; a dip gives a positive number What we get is 1.6 Angstrom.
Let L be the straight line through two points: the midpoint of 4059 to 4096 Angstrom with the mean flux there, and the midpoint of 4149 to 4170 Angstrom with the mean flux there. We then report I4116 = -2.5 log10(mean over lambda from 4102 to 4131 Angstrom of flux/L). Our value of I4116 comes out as 0.054 mag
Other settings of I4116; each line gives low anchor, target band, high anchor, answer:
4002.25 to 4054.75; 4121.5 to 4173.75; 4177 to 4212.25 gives 0.00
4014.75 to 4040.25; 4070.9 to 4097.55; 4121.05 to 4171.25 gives 0.02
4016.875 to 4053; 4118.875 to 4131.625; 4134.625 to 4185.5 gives 0.06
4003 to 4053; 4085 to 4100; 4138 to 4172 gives 0.09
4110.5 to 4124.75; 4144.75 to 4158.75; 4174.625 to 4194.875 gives -0.08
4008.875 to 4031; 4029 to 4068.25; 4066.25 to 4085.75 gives 0.01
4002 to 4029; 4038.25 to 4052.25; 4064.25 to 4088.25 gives 0.00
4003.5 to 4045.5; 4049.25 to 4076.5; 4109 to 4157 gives -0.03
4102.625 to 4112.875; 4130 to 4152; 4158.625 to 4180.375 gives -0.01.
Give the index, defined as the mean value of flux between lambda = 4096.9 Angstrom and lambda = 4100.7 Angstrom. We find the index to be 0.448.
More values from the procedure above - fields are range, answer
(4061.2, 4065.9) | 0.587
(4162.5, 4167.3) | 0.532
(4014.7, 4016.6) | 0.54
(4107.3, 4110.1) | 0.543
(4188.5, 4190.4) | 0.495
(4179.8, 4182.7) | 0.537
